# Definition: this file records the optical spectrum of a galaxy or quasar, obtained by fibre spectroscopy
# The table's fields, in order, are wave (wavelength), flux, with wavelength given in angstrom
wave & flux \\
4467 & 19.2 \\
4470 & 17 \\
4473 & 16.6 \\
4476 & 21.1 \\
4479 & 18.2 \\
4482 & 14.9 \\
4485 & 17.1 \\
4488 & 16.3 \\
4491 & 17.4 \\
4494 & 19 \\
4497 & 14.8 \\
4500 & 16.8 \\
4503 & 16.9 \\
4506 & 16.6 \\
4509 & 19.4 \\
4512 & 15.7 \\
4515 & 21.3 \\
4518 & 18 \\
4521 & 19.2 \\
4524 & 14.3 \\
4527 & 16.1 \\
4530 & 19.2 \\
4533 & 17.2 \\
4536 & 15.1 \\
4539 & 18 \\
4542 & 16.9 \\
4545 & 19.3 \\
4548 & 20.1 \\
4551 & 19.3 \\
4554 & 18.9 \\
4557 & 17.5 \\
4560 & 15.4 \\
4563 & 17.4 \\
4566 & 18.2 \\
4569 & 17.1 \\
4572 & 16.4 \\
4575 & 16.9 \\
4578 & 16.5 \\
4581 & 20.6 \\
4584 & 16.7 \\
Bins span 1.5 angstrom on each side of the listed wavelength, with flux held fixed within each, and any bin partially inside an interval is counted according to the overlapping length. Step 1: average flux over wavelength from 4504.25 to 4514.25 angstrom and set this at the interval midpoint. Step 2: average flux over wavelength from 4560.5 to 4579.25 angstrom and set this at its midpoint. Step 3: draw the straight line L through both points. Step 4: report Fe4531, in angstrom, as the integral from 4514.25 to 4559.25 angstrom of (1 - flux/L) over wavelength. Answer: -1.7 angstrom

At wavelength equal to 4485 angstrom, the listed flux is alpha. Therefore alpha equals 17.1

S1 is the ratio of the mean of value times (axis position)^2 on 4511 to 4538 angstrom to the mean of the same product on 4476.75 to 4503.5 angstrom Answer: 1.04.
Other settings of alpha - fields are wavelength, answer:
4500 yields 16.8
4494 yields 19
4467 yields 19.2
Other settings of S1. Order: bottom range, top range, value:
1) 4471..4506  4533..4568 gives 1.07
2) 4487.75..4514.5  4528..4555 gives 1.08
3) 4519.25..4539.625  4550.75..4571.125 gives 1.05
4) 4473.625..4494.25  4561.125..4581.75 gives 1.03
